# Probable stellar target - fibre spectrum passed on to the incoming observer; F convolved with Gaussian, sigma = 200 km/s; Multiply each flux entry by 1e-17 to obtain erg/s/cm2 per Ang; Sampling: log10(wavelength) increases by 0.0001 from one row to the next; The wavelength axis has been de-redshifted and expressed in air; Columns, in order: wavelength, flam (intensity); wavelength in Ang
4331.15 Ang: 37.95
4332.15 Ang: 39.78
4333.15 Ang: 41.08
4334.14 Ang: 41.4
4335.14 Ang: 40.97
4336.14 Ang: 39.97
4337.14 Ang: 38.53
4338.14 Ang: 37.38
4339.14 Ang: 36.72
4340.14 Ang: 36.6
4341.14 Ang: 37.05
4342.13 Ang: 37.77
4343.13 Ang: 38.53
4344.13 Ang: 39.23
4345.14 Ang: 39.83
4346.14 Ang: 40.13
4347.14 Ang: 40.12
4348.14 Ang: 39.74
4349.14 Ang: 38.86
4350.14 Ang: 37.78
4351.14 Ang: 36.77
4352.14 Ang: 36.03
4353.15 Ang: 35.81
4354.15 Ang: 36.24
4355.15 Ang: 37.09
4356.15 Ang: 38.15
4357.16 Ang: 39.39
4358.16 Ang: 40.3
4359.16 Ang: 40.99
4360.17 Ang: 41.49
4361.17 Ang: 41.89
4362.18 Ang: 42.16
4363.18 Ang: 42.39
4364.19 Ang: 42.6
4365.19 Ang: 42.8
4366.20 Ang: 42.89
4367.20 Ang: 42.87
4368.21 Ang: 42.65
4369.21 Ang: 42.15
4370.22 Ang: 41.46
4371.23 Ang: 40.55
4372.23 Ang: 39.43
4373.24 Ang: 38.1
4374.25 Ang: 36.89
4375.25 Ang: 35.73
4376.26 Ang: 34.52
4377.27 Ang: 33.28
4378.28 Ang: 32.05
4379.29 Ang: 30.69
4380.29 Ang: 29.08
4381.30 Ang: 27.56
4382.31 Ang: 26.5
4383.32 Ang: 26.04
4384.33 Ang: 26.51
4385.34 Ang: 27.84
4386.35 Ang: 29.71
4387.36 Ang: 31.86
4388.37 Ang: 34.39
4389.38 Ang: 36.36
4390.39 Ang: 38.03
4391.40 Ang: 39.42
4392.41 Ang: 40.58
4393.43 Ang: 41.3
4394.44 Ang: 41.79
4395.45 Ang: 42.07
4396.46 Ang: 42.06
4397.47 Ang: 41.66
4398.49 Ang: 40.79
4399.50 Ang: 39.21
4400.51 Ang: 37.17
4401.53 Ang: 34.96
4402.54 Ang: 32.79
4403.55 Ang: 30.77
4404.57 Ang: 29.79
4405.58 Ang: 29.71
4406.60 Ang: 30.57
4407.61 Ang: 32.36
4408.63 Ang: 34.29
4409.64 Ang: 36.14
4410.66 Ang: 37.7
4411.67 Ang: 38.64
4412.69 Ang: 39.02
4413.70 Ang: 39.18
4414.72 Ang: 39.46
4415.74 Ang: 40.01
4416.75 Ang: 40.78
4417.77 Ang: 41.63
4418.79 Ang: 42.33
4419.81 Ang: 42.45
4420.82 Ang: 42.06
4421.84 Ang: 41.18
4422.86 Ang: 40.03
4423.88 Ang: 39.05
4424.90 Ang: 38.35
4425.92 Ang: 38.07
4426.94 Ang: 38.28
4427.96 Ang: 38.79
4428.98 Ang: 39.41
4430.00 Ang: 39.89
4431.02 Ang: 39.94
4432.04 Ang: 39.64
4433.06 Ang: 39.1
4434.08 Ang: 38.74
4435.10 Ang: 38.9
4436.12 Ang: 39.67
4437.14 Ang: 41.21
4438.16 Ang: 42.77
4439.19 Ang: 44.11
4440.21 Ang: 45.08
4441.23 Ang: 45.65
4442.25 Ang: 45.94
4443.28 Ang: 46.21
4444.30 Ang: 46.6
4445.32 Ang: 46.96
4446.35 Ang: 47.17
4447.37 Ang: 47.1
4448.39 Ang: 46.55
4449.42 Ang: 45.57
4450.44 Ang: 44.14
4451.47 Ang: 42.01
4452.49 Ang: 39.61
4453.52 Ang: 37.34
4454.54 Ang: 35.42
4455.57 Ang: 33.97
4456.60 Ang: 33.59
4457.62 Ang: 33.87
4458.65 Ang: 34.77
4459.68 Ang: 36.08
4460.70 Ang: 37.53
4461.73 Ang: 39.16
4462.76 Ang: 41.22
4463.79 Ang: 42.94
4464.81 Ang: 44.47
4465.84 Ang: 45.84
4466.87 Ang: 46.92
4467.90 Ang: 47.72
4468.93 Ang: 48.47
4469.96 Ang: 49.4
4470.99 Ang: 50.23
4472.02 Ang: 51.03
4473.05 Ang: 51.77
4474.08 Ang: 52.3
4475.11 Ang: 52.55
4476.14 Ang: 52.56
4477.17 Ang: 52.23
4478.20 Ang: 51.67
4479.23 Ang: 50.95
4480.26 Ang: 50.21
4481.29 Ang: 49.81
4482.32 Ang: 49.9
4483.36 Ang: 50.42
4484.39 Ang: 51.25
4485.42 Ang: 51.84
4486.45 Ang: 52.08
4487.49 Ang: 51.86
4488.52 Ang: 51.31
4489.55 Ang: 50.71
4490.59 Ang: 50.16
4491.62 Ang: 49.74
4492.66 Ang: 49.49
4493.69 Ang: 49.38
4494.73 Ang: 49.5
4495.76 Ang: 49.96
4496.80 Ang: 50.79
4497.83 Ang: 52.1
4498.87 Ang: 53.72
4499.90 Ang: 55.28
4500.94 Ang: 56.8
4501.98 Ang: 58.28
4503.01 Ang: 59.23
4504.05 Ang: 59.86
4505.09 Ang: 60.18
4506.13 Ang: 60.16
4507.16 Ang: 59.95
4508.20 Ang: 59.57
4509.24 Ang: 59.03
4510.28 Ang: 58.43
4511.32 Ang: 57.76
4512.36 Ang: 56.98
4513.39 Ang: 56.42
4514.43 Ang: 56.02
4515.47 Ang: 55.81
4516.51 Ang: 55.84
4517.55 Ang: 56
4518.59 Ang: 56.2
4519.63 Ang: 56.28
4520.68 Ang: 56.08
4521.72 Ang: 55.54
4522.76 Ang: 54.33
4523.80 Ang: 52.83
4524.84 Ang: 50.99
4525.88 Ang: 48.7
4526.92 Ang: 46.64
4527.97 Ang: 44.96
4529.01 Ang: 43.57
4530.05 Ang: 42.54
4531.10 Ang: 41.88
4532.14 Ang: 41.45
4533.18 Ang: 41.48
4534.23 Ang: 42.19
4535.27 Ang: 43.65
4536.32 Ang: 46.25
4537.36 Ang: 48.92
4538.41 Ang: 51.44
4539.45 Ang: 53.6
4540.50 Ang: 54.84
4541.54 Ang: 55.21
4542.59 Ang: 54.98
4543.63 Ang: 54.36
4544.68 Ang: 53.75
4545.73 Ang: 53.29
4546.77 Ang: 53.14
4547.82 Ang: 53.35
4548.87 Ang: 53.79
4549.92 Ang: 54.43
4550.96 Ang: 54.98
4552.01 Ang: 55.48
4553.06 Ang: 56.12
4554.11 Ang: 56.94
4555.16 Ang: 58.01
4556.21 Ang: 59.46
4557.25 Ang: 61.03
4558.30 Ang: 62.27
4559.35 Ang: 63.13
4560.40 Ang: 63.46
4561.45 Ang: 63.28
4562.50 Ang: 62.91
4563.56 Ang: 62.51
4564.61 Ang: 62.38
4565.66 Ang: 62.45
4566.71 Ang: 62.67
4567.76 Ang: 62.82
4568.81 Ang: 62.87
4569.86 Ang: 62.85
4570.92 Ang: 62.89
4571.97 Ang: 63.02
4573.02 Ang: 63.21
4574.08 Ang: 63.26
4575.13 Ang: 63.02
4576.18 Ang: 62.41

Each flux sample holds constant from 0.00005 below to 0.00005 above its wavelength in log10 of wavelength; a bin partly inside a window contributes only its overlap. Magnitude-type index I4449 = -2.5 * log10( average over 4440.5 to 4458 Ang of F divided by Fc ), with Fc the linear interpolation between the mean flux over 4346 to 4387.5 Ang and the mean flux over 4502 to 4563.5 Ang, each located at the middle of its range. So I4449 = 0.08 mag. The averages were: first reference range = 36.9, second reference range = 54.4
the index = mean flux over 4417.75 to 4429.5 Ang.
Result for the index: 40.1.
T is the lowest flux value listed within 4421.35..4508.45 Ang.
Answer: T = 33.59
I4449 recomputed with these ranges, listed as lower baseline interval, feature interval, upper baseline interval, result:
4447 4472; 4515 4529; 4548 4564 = 0.005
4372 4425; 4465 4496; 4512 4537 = -0.117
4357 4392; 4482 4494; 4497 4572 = -0.018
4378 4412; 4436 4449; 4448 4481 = -0.097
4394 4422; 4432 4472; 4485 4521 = 0.079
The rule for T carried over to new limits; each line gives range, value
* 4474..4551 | 41.45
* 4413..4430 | 38.07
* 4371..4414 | 26.04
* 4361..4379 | 32.05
